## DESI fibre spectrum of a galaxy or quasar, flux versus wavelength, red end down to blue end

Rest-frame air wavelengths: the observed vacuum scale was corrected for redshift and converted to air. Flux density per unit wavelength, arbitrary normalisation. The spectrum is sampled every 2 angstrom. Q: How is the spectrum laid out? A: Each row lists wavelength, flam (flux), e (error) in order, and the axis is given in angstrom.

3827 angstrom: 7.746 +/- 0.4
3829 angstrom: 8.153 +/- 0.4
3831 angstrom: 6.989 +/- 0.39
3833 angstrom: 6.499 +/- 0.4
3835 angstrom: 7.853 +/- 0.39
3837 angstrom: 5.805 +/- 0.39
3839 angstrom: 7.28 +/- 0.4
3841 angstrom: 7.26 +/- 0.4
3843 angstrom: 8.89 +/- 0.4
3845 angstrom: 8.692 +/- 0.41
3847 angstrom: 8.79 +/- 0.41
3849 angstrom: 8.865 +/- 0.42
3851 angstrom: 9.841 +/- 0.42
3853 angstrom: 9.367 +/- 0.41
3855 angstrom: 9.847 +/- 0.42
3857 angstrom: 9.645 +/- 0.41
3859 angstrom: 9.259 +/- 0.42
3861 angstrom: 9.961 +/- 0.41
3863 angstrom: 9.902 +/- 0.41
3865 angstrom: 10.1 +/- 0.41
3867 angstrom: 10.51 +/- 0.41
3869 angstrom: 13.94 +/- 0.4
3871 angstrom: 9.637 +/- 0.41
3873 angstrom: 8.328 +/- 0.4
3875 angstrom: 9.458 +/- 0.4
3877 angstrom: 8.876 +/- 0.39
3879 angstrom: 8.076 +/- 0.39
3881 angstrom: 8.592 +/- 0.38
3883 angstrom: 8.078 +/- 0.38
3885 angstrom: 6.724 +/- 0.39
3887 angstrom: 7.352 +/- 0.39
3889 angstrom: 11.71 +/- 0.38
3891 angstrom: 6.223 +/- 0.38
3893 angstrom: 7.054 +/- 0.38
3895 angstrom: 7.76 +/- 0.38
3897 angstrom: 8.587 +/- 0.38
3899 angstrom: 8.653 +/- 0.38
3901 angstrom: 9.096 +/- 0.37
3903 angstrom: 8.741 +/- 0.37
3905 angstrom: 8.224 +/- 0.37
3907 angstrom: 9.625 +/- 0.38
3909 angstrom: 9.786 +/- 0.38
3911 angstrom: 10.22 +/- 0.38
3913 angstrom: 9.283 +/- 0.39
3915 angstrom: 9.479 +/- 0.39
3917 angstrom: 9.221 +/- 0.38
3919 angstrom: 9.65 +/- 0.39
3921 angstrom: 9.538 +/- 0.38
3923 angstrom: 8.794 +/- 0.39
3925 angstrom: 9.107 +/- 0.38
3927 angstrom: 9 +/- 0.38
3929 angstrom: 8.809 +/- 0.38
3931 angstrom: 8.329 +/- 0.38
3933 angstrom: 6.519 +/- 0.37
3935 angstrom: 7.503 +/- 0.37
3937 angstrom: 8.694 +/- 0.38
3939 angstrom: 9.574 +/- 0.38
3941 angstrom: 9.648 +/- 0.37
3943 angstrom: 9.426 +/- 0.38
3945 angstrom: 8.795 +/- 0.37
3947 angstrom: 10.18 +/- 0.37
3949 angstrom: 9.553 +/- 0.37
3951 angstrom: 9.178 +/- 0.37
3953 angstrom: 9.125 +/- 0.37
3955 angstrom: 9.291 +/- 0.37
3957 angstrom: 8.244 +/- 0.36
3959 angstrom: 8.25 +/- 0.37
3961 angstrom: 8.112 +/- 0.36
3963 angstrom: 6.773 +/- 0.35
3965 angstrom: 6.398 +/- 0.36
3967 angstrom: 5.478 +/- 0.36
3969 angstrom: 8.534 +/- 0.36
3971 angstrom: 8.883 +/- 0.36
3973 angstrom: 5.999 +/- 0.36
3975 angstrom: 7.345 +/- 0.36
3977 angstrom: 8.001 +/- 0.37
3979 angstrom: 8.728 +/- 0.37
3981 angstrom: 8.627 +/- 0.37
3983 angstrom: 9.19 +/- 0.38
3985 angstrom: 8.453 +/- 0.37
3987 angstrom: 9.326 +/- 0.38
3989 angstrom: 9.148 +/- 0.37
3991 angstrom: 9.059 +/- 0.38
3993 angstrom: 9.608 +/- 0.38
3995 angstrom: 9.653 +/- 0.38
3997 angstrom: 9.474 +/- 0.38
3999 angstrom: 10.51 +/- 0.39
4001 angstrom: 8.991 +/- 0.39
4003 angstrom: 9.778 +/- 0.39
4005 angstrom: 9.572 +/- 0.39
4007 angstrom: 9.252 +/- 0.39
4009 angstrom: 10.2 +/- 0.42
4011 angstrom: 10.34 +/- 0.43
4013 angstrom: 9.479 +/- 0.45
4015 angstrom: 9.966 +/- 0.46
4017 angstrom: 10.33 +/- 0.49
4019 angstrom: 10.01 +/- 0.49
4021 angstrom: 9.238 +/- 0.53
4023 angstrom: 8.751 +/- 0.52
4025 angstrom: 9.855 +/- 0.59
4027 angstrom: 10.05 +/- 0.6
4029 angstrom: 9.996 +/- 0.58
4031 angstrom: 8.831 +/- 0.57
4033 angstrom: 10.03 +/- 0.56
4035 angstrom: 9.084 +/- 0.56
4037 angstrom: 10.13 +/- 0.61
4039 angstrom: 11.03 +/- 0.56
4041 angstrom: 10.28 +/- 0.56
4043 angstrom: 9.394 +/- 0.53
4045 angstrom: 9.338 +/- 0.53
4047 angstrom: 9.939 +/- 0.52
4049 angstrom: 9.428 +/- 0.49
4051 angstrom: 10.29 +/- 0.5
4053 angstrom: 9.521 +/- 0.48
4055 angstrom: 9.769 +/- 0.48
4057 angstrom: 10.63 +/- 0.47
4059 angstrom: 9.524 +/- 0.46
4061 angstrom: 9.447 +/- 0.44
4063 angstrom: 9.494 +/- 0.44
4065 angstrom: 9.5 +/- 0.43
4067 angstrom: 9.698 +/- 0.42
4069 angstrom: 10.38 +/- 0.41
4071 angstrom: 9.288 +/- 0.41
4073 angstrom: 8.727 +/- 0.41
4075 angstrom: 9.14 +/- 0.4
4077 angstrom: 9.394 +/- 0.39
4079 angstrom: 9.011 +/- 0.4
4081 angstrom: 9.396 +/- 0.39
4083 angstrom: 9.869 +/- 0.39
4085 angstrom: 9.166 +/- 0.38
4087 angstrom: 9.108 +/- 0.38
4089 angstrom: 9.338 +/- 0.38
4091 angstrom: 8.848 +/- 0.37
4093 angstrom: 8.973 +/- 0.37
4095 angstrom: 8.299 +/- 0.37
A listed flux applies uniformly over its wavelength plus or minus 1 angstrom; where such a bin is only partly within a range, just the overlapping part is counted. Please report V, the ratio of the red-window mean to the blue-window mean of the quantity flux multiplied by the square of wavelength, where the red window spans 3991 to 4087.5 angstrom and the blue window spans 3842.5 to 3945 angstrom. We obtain 1.15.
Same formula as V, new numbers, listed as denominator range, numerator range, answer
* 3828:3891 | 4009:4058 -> 1.22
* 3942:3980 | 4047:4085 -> 1.23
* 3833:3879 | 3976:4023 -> 1.11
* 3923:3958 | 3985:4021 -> 1.12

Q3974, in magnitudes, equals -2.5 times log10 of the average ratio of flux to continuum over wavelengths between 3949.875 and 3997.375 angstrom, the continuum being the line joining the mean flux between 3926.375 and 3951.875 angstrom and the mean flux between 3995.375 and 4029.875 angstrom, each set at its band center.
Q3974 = 0.11 mag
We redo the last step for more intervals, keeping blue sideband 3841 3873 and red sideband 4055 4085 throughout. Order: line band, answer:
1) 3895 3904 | 0.119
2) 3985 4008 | 0.016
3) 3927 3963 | 0.106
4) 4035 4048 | -0.044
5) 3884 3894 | 0.231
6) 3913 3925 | 0.038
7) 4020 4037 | 0.005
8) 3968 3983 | 0.185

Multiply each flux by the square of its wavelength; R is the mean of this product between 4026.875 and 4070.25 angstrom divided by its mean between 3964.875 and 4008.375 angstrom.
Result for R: 1.16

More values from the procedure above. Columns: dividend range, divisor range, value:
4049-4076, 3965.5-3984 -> 1.29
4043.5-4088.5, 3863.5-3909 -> 1.17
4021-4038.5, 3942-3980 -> 1.21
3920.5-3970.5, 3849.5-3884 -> 0.92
